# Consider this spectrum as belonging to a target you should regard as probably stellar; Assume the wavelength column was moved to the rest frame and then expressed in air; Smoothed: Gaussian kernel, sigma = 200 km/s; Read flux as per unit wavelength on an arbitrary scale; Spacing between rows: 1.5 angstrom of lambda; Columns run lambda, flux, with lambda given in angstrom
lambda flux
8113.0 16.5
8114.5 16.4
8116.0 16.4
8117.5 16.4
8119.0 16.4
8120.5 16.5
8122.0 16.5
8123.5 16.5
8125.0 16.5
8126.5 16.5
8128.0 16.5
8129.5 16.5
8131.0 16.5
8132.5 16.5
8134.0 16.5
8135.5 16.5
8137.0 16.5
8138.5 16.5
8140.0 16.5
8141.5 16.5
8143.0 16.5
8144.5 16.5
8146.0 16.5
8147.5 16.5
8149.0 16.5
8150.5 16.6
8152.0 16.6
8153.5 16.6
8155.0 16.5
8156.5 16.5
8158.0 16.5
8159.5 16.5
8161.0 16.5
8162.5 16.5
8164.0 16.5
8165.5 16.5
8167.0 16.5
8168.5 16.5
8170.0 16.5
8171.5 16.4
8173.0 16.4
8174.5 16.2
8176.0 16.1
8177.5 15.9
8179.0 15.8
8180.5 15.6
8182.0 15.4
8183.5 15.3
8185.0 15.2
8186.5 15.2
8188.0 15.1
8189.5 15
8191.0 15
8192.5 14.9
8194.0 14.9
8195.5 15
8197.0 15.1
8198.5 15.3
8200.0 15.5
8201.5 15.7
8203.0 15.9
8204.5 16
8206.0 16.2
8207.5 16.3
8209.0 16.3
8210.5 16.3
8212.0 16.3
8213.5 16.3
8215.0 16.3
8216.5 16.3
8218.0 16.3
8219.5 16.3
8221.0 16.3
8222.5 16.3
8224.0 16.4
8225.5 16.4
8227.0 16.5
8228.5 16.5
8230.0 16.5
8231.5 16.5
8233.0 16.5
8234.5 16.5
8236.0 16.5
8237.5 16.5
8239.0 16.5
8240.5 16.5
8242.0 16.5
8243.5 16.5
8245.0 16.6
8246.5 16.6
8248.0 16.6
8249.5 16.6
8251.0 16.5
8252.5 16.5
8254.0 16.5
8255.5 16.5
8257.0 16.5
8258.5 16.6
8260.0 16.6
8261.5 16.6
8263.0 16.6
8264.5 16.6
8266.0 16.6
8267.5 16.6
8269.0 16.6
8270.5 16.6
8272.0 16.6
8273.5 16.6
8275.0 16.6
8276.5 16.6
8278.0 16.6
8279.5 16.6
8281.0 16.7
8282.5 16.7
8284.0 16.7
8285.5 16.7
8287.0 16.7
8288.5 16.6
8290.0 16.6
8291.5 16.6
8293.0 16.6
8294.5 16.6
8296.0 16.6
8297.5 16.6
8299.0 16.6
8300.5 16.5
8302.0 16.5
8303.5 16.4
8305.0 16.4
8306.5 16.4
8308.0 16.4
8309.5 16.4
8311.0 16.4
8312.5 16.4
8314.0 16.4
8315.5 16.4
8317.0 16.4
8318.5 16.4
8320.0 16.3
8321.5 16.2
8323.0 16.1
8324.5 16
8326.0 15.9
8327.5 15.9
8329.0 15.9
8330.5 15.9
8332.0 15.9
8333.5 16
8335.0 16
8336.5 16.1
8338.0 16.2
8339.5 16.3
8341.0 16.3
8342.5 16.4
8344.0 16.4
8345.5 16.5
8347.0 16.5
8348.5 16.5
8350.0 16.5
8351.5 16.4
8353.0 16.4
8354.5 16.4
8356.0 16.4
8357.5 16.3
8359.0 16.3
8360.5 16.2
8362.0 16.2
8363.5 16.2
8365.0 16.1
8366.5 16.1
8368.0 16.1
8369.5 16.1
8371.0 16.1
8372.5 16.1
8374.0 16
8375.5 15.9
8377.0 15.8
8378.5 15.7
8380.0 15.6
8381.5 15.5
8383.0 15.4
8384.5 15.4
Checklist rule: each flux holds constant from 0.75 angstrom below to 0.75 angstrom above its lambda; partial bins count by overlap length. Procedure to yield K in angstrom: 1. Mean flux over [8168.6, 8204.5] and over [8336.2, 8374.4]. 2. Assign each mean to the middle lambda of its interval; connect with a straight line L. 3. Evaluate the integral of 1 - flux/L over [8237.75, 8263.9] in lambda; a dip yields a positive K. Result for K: -1.2 angstrom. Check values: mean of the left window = 15.6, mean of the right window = 16.3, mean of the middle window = 16.5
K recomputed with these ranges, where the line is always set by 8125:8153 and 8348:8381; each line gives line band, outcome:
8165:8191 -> 1.0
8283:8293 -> -0.2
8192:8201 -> 0.7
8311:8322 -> -0.1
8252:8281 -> -0.5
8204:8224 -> 0.1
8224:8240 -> -0.1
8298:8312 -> -0.2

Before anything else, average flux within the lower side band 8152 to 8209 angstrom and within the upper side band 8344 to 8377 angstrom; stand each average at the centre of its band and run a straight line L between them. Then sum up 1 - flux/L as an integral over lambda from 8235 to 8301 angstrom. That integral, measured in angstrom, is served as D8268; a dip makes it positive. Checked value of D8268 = -2.13 angstrom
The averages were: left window 15.9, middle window 16.6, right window 16.2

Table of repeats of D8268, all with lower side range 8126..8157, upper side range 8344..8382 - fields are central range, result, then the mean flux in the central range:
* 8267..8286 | -0.4 angstrom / 16.6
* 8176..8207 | 1.9 angstrom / 15.4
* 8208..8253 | -0.2 angstrom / 16.4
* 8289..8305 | -0.3 angstrom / 16.6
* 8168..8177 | 0.1 angstrom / 16.3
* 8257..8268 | -0.2 angstrom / 16.6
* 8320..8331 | 0.1 angstrom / 16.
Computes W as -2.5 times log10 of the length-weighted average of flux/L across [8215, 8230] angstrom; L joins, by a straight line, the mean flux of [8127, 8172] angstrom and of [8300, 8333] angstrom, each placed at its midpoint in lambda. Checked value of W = 0.00 mag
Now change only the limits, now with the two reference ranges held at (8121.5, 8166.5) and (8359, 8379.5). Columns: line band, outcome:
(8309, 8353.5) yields -0.01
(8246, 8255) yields -0.02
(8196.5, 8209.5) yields 0.04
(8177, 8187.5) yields 0.07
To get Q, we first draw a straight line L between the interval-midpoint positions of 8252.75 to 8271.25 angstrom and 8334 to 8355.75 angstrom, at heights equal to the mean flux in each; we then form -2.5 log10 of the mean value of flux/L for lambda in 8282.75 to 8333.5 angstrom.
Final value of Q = 0.00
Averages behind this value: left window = 16.6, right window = 16.3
